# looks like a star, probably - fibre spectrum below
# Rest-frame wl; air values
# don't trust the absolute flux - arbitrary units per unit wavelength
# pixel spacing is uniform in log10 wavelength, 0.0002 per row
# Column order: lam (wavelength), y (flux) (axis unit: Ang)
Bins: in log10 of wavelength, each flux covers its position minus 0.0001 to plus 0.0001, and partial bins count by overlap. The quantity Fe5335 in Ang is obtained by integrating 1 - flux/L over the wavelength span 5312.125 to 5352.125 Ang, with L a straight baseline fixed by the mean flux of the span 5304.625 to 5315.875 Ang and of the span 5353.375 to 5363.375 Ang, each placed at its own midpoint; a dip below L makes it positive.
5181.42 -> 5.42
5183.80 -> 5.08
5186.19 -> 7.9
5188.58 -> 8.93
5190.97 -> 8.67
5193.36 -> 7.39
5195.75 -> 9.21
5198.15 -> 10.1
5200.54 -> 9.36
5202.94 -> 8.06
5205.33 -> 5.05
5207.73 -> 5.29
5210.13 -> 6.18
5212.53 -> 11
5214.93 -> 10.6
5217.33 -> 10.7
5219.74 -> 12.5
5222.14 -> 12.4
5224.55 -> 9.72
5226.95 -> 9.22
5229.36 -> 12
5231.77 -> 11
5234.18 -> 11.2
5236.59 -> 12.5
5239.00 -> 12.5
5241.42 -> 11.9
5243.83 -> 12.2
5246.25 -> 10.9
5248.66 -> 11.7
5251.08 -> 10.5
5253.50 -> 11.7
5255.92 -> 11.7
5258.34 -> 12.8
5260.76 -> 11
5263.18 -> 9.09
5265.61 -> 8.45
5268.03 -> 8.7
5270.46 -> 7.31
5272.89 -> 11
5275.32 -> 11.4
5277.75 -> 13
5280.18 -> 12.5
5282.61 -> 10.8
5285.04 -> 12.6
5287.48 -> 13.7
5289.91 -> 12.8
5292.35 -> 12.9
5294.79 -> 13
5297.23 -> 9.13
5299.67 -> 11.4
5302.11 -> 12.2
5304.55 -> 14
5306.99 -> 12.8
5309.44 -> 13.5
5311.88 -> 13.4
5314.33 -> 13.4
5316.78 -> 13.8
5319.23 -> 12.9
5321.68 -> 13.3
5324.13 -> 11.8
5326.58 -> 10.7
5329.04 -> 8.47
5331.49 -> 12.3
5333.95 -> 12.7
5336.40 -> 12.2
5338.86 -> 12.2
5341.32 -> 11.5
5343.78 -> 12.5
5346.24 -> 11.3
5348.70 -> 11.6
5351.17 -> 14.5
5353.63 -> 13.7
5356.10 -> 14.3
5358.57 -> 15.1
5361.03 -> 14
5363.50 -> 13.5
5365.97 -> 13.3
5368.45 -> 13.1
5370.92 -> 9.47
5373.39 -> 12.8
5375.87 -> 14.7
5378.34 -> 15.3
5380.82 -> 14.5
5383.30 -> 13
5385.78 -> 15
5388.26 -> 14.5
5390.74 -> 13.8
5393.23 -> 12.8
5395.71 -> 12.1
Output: 4.49 Ang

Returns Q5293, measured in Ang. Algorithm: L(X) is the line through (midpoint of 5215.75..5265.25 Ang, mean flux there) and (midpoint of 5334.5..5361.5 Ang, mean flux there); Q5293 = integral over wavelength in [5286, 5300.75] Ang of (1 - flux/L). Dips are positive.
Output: -0.07 Ang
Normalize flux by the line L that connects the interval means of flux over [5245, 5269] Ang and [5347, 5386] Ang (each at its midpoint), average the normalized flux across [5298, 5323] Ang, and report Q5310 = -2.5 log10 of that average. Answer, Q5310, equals -0.08 mag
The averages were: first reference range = 10.7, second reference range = 13.6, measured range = 13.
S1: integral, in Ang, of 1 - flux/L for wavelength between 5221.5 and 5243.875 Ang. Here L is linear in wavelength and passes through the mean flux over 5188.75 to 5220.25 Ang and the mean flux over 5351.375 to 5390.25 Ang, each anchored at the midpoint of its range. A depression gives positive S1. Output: -4.3 Ang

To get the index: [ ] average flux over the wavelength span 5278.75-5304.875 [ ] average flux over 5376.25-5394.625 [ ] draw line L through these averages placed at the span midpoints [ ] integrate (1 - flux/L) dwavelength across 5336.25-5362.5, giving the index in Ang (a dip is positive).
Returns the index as 0.75 Ang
